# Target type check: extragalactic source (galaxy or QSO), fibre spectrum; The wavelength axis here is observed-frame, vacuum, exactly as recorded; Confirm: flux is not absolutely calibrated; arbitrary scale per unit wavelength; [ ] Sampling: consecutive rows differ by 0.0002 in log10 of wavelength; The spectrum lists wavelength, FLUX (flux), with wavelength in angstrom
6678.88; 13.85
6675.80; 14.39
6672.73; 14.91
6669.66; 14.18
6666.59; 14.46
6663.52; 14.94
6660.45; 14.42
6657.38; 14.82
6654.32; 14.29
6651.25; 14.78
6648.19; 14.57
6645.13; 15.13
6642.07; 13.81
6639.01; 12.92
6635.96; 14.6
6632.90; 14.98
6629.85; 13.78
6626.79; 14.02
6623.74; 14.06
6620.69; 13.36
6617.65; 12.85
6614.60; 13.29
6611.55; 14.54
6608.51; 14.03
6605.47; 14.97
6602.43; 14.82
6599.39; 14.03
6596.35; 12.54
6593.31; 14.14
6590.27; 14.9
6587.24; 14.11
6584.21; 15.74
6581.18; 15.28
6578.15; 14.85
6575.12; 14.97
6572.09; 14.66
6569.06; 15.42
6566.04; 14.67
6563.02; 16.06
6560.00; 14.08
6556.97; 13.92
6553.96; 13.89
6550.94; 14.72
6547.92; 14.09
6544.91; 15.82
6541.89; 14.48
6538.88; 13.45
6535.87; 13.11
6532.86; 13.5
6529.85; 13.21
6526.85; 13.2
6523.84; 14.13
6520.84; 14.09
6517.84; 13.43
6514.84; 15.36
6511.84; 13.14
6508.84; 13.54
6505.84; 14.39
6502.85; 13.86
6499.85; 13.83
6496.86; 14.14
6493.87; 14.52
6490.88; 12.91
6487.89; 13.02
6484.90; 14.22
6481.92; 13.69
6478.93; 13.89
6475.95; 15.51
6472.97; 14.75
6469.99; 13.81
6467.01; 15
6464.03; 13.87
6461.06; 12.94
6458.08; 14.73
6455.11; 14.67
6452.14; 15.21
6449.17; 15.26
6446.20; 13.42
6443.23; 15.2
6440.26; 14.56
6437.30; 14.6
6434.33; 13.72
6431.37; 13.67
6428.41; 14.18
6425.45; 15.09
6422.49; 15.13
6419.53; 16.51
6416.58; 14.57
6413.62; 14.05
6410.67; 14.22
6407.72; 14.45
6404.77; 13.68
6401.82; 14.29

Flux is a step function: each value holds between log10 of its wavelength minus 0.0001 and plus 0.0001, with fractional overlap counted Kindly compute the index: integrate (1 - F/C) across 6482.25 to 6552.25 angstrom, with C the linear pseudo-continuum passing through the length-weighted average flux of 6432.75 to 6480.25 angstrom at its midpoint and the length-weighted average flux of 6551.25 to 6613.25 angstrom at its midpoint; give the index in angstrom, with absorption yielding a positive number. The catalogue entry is 2.9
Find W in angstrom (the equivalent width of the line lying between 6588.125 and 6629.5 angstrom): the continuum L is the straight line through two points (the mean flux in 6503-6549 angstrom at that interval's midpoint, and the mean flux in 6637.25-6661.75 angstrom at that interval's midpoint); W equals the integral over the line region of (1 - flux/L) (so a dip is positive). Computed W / 0.7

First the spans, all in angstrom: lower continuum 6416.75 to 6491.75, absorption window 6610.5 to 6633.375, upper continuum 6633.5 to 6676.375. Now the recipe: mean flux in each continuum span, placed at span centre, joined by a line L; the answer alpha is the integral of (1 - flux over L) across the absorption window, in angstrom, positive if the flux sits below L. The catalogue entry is 1.0 angstrom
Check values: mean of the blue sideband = 14.4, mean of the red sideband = 14.5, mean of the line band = 13.8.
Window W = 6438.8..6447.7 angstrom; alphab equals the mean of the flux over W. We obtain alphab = 14.4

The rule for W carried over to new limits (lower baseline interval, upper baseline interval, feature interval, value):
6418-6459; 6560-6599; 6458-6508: 2.3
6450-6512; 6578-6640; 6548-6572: -0.8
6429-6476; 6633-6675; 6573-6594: -0.6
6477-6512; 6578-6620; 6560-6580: -1.3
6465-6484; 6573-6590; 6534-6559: 1.0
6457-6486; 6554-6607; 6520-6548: 1.1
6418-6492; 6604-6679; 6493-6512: 0.5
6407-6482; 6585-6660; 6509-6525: 0.4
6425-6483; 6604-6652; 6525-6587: -1.0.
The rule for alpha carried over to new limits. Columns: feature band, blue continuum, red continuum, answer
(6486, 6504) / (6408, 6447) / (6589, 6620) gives 0.8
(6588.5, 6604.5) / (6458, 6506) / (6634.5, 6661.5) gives 0.2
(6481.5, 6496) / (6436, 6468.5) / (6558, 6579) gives 0.9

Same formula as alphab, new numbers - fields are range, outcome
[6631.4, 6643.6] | 14.1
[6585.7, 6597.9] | 13.9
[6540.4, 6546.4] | 15.1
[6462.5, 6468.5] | 14.4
